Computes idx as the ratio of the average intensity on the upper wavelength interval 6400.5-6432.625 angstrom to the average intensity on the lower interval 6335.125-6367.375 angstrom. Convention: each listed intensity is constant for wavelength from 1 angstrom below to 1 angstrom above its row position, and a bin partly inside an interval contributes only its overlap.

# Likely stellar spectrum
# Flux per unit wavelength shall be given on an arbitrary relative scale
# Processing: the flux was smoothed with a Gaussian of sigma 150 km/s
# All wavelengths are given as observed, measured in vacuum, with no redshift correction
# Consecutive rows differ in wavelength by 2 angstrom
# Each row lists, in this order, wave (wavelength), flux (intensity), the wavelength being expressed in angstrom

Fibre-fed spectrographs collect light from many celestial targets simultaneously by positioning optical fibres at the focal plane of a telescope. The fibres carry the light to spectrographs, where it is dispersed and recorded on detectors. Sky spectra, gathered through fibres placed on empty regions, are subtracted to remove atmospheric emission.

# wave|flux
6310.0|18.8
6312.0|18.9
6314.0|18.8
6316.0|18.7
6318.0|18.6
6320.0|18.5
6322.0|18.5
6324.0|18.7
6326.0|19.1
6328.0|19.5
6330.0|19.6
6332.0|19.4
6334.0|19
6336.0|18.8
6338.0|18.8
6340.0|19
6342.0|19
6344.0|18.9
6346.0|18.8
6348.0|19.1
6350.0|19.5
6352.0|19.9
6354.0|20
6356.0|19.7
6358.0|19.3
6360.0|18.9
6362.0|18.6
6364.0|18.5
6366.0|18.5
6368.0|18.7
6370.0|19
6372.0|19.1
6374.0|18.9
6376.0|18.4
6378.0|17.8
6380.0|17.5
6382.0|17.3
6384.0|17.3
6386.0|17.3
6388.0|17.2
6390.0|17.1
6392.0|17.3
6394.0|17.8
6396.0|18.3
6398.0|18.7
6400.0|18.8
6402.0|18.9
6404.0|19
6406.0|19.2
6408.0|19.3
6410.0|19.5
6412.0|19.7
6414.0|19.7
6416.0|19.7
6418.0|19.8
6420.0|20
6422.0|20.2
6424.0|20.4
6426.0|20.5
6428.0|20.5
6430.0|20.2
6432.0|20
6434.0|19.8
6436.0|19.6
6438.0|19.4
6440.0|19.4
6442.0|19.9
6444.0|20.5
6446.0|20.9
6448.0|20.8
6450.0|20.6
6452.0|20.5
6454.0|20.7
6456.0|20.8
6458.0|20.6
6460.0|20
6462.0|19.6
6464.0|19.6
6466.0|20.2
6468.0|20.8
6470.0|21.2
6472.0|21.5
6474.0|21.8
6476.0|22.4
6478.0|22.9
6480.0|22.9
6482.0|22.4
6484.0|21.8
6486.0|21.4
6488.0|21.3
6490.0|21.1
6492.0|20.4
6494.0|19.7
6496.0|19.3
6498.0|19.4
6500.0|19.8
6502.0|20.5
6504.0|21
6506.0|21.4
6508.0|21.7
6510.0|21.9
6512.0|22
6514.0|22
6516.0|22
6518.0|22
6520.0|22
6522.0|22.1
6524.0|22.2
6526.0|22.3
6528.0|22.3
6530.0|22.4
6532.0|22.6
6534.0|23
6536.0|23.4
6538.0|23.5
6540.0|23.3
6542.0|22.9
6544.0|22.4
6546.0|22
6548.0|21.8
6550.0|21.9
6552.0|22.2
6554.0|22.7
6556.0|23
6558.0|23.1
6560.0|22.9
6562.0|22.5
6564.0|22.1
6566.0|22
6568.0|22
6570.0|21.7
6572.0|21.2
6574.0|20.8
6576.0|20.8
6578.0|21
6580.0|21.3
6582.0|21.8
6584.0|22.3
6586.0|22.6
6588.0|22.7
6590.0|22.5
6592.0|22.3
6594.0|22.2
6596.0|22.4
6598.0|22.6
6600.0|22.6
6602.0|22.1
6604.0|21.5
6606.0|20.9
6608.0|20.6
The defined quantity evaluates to 1.0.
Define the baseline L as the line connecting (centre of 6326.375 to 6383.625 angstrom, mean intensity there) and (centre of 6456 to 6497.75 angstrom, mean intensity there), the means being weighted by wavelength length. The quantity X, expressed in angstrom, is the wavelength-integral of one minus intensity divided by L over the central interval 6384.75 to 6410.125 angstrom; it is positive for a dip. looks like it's 1.7 angstrom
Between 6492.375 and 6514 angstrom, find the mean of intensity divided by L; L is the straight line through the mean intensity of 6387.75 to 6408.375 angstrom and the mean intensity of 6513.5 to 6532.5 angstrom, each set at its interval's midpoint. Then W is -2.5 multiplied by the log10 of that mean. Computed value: 0.04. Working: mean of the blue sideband 18.3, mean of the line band 20.7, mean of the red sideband 22.2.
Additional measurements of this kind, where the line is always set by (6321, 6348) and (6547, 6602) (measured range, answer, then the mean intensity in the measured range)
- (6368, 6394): 0.100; 17.9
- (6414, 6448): 0.011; 20.1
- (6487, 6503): 0.047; 20.2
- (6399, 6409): 0.048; 19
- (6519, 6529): -0.036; 22.2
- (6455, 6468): 0.025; 20.2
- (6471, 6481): -0.074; 22.3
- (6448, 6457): -0.007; 20.7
